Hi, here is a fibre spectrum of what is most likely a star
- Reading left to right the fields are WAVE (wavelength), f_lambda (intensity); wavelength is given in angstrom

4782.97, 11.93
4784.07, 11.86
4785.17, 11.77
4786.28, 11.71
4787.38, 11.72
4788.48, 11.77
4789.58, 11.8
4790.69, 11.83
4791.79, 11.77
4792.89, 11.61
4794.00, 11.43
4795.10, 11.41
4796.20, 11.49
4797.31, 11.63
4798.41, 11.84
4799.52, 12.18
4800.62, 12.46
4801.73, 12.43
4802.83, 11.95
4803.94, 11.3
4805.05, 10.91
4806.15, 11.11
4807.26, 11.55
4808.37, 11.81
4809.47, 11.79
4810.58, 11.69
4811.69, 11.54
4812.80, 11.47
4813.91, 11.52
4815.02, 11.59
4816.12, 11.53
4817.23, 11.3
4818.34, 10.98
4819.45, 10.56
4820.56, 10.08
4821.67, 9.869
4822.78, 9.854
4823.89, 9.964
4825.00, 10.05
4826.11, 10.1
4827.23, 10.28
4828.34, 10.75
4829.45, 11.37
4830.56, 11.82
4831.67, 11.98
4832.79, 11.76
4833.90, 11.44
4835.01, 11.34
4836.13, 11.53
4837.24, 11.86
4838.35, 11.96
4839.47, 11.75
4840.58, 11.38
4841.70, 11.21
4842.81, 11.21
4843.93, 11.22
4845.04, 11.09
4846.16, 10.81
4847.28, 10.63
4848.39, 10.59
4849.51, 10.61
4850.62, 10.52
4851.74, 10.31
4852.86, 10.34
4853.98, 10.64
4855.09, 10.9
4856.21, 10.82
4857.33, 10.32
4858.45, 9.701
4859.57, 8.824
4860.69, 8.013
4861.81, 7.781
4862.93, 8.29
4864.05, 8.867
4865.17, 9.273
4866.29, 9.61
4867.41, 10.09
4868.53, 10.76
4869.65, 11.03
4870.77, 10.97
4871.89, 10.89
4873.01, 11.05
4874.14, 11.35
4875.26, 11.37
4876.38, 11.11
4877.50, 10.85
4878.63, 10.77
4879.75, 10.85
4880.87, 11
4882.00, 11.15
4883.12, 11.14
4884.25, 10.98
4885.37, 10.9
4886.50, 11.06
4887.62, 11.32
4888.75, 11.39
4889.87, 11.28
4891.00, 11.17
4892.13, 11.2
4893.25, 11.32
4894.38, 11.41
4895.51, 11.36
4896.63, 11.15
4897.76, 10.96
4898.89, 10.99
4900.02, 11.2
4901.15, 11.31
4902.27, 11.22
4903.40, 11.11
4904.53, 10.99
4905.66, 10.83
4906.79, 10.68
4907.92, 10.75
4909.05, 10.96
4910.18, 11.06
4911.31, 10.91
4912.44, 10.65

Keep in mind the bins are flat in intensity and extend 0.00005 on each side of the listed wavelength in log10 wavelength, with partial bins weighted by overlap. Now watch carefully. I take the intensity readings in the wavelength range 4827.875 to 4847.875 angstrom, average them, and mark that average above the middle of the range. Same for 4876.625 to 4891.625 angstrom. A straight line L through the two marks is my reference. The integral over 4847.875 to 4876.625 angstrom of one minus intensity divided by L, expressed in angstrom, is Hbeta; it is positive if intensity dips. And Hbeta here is 2.8 angstrom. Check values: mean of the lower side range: 11.4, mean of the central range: 10.1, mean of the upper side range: 11.1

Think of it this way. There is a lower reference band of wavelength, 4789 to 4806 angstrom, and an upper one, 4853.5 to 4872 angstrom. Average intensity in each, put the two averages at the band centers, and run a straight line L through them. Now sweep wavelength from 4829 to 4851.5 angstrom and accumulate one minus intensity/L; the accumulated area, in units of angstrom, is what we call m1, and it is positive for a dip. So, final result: -1.79 angstrom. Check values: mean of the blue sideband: 11.7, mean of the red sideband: 9.78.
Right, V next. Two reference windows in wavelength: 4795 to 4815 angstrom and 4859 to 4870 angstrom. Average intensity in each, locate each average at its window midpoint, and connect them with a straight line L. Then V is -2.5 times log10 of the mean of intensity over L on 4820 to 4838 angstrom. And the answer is -0.02 mag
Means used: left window 11.7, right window 9.22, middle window 10.9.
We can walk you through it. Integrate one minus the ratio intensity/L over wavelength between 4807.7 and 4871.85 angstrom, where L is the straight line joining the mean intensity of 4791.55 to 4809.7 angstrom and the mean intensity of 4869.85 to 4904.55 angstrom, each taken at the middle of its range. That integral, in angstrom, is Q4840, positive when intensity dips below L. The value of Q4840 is 4.2 angstrom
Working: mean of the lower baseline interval 11.7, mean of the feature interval 10.7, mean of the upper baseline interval 11.1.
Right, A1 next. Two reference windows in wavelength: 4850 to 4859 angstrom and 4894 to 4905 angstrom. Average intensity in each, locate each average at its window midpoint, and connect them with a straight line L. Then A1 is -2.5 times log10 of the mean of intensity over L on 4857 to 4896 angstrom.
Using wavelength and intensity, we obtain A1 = 0.03 mag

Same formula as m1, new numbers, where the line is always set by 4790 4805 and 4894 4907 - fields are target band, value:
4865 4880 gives 0.7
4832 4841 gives -0.1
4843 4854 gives 0.7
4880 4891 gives 0.1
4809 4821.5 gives 0.4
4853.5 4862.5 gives 1.4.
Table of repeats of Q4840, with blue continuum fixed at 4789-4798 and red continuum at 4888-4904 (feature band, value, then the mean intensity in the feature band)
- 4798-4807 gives -0.1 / 11.8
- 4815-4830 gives 1.2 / 10.6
